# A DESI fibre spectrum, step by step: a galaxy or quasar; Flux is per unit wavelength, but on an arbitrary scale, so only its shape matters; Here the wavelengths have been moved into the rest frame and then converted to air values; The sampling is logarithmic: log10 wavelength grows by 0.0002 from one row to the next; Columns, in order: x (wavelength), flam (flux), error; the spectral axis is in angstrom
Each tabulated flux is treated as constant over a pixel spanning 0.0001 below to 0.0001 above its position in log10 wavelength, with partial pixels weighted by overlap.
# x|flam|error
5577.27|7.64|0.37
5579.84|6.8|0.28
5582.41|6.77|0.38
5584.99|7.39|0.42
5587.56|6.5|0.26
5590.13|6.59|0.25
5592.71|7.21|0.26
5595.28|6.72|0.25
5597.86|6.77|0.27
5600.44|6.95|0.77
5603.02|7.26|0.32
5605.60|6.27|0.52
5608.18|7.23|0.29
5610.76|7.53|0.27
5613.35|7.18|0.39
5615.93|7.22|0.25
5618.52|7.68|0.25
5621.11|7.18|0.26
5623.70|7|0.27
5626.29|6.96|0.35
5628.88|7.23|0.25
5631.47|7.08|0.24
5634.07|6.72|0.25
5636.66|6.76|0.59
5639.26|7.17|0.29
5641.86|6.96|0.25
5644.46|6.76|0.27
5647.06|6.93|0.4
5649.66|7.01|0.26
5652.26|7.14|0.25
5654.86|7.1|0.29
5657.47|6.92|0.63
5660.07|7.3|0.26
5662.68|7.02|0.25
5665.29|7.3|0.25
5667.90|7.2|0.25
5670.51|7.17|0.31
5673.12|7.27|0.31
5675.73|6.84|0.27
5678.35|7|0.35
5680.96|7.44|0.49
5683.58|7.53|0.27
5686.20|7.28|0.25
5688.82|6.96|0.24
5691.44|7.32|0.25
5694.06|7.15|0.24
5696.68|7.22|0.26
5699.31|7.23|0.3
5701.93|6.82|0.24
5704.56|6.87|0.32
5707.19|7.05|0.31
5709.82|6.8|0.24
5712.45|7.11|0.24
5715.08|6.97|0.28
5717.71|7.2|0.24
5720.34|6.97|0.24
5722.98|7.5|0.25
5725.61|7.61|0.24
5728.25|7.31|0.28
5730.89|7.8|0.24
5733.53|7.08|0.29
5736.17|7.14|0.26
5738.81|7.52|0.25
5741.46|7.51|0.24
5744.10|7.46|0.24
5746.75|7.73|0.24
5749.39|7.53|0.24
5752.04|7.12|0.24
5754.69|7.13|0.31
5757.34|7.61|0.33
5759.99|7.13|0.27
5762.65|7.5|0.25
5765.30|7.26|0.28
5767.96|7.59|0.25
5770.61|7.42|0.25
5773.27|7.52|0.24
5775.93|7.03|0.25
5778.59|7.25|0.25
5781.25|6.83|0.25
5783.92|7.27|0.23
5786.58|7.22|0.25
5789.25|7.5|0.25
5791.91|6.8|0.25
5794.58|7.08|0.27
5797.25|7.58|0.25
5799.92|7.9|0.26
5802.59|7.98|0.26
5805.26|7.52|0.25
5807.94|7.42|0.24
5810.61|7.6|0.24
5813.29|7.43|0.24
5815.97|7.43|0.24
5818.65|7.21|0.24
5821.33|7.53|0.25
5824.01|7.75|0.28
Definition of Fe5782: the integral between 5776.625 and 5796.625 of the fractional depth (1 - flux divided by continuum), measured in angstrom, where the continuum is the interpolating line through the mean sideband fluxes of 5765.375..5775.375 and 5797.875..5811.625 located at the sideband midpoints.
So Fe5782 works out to 1.1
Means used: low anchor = 7.44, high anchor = 7.68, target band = 7.15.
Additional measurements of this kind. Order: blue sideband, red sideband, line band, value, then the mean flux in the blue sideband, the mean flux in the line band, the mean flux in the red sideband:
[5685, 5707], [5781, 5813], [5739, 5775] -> -0.66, 7.1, 7.42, 7.41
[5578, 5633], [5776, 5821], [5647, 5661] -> 0.08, 7.03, 7.08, 7.37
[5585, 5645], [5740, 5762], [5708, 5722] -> 0.53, 7.01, 7.02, 7.4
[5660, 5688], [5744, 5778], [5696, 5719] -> 0.78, 7.2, 7.02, 7.38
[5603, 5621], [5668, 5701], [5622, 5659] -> 1.07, 7.19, 6.99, 7.2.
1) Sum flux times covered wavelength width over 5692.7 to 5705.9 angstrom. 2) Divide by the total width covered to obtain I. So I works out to 7.06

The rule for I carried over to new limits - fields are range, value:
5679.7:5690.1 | 7.3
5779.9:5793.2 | 7.13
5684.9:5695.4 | 7.18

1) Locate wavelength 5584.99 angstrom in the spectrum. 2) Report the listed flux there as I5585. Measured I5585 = 7.39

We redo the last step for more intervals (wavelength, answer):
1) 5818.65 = 7.21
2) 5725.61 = 7.61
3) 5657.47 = 6.92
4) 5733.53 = 7.08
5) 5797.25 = 7.58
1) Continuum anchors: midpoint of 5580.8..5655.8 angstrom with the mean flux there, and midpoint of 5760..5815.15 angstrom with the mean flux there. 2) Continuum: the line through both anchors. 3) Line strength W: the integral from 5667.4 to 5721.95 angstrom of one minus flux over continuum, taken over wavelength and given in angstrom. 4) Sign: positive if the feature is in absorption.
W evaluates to 0.46 angstrom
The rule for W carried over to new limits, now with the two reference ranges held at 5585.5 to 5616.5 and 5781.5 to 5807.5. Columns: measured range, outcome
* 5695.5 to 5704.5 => 0.2 angstrom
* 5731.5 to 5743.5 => -0.1 angstrom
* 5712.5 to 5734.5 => -0.2 angstrom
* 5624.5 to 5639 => 0.1 angstrom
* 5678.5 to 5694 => -0.3 angstrom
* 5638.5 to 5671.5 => 0.0 angstrom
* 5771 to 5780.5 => 0.1 angstrom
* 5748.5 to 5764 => 0.0 angstrom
